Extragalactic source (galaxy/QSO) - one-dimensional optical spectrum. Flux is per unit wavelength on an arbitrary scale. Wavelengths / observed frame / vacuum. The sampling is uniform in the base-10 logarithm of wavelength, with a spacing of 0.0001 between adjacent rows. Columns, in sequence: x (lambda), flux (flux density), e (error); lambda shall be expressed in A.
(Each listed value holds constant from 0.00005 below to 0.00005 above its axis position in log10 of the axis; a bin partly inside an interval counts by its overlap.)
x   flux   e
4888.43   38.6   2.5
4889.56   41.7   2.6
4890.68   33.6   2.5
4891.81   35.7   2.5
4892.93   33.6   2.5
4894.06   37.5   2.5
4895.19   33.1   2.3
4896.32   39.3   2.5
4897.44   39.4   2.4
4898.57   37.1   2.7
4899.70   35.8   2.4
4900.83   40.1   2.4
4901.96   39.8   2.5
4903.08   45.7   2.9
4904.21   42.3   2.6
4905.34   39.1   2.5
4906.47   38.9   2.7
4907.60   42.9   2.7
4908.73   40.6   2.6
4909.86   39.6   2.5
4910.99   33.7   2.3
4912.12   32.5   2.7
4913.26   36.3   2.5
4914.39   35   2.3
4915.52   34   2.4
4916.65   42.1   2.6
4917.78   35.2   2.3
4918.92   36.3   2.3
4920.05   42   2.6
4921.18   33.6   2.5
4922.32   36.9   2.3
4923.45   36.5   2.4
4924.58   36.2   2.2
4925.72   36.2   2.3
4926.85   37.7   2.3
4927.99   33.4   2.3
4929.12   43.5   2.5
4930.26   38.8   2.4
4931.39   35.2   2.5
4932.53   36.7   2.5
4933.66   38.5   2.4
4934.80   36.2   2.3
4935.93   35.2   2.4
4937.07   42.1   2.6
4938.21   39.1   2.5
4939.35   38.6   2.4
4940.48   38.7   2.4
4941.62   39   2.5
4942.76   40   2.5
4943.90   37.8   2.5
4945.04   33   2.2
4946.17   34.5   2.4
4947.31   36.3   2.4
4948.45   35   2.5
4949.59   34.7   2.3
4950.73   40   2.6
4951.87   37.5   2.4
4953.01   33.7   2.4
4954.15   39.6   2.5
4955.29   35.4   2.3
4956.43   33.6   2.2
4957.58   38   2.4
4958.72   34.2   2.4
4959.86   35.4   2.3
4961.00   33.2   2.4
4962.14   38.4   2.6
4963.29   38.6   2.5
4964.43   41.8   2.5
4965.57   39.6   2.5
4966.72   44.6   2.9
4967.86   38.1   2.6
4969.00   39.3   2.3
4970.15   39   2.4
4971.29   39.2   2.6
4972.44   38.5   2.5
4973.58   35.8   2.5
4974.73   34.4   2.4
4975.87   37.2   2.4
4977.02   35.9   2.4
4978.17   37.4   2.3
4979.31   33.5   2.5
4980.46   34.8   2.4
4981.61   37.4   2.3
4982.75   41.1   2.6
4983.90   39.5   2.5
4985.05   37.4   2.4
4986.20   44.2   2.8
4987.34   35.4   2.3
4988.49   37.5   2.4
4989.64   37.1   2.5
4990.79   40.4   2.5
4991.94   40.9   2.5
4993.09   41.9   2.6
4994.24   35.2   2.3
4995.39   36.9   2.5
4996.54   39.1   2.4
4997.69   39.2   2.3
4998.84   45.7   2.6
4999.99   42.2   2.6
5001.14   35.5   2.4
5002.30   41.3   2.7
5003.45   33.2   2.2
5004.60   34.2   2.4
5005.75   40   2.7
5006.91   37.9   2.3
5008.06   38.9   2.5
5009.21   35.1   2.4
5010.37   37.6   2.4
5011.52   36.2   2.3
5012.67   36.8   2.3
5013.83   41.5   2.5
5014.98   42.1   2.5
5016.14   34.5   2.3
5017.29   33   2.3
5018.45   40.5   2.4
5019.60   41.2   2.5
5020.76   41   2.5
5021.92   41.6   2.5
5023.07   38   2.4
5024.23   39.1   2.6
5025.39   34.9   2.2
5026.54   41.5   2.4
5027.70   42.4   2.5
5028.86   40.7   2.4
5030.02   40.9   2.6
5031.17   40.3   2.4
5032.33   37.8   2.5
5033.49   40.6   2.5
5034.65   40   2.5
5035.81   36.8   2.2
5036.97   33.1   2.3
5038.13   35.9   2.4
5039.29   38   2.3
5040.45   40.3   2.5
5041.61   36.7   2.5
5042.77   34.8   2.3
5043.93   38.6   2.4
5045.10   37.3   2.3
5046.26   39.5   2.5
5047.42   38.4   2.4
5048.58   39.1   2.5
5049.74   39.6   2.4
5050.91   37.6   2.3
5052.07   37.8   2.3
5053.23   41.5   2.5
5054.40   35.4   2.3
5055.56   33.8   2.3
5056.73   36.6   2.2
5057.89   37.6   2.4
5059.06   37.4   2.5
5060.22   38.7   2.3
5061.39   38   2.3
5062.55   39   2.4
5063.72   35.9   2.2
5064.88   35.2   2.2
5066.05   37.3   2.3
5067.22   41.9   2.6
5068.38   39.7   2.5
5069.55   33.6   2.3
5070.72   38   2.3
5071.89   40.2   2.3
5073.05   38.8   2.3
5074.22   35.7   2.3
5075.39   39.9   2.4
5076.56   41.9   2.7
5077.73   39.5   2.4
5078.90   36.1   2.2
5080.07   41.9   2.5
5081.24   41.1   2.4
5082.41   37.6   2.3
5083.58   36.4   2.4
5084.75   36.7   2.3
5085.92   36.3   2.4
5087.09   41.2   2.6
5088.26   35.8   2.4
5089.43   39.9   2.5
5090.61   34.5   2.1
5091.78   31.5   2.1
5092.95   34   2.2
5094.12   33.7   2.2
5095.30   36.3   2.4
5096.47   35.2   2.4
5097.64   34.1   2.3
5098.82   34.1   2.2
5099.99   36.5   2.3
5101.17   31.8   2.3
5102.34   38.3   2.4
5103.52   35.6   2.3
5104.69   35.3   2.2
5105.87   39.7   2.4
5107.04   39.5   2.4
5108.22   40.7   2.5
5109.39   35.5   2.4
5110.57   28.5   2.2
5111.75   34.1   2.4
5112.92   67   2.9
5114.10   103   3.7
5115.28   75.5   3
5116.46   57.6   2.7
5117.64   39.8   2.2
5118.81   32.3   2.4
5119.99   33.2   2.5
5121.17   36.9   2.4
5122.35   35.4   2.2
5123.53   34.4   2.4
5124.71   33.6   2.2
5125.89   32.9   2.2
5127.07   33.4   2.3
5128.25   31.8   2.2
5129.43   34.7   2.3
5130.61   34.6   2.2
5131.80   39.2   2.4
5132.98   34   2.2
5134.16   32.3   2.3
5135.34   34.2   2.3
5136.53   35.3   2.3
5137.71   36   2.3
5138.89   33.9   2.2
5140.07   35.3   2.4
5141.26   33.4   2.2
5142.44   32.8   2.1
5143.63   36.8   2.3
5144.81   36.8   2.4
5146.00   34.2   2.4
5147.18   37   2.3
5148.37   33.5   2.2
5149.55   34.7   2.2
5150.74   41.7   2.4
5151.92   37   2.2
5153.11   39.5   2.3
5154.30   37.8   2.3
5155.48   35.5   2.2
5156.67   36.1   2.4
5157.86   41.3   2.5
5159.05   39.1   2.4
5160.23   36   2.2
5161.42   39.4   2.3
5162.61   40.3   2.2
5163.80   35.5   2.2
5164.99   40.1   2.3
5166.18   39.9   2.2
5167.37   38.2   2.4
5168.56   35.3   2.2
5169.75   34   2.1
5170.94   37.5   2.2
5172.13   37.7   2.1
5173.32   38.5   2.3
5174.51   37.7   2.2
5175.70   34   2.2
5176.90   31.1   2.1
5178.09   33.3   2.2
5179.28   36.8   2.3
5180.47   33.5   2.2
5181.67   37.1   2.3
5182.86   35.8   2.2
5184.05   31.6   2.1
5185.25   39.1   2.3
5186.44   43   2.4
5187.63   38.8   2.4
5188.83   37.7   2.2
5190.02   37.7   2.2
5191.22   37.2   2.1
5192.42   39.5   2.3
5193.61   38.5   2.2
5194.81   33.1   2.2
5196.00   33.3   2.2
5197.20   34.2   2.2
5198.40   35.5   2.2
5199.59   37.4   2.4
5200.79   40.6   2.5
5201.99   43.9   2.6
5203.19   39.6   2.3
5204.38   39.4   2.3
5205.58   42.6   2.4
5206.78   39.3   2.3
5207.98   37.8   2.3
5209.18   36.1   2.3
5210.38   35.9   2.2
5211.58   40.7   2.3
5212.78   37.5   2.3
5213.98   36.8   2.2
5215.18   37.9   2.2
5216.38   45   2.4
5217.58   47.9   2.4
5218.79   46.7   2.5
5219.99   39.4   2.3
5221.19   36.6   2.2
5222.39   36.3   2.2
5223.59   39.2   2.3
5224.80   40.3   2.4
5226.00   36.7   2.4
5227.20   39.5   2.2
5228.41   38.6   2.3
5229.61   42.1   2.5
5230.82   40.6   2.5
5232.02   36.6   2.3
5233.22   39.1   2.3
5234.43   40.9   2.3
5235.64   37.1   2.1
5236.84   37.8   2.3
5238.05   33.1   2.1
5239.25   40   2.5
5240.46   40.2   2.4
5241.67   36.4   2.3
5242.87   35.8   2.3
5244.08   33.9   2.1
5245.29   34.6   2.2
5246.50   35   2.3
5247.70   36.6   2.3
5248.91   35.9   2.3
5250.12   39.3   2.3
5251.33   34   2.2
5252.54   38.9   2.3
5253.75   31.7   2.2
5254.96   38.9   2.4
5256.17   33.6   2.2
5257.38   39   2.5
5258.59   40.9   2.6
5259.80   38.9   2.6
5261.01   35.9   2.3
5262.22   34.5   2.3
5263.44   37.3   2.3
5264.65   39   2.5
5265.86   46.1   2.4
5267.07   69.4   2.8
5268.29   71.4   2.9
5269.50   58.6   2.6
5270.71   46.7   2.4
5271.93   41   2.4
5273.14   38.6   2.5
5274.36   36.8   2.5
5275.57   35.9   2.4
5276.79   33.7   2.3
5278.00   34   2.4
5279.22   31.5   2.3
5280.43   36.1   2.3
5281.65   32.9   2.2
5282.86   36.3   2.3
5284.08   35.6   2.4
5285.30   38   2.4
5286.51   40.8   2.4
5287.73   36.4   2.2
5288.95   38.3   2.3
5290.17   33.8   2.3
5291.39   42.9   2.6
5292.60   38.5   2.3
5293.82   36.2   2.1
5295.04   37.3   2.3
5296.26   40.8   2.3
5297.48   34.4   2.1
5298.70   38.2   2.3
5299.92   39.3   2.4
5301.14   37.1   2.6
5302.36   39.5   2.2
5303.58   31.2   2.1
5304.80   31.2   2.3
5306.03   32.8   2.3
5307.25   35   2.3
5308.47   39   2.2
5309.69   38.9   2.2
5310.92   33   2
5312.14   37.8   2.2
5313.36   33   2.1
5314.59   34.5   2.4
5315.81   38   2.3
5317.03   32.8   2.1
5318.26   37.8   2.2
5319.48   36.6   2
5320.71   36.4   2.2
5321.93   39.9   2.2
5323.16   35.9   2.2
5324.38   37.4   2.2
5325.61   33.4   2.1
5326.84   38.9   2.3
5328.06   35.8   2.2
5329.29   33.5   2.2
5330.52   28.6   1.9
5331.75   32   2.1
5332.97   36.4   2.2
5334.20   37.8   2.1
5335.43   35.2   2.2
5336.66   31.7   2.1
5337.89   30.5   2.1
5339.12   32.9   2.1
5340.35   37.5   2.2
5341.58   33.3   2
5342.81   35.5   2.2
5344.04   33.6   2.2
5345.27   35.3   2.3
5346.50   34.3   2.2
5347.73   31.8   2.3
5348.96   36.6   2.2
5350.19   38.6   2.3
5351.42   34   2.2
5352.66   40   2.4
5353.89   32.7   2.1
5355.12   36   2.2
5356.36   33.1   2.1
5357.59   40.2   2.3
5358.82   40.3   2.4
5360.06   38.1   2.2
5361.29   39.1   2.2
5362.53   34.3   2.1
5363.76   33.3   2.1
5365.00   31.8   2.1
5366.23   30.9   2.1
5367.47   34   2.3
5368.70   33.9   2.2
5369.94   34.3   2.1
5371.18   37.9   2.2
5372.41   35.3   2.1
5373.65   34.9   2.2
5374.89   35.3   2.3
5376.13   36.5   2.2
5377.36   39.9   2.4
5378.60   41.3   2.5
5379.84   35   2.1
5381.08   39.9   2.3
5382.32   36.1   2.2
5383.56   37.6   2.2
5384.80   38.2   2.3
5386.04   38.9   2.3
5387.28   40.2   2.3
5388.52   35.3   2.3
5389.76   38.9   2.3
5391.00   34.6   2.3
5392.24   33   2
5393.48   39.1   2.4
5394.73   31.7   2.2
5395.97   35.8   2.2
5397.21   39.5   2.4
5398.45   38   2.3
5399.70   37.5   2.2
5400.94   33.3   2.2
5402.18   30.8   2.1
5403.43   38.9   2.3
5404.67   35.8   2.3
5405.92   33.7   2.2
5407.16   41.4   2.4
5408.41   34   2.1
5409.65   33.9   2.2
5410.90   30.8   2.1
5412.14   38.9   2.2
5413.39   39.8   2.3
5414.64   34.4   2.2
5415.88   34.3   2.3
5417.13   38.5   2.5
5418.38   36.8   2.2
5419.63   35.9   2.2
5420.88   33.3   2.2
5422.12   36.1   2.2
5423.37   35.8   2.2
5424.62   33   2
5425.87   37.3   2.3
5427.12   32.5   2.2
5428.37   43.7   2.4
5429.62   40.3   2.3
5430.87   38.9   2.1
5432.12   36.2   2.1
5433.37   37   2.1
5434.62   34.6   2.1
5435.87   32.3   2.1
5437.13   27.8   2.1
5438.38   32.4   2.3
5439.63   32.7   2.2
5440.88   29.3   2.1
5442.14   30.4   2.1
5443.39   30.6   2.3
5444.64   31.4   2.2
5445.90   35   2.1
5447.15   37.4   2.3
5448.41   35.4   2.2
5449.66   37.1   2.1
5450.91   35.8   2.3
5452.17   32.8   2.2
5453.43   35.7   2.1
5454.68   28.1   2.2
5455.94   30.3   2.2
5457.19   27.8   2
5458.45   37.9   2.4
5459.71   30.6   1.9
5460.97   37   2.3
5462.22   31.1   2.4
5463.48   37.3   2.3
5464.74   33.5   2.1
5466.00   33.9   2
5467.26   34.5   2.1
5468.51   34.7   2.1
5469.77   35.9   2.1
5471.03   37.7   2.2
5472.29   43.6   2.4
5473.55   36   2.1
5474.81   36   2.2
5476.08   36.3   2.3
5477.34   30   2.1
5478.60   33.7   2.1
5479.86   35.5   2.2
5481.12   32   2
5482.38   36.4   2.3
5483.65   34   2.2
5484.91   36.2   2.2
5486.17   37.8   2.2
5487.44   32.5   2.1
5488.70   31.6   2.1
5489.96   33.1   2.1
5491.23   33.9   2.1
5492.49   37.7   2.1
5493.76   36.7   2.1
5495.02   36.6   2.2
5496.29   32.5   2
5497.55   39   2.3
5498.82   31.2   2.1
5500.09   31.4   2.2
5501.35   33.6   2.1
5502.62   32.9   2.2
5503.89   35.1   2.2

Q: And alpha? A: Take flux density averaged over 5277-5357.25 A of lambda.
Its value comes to 35.7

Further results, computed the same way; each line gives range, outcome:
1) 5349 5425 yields 36.2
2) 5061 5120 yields 40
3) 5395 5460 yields 34.8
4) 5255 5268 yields 42.1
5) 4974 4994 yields 37.9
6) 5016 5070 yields 38.2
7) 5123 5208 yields 36.6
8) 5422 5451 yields 34.7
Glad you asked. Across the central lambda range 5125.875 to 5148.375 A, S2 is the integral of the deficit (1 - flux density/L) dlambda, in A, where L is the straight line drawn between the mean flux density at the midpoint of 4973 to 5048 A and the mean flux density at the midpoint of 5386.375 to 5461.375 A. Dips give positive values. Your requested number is 1.6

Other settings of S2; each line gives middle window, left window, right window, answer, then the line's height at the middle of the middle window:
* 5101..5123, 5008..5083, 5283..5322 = -3.8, 37.9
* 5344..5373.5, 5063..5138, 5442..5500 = 0.3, 35.7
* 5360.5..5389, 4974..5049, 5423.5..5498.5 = -0.8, 35.3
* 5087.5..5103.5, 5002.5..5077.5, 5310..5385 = 1.1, 37.7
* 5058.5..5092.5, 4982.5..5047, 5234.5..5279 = 0.9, 38.9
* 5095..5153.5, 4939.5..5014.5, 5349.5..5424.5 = -2.2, 37.2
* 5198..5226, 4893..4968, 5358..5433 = -2.1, 36.8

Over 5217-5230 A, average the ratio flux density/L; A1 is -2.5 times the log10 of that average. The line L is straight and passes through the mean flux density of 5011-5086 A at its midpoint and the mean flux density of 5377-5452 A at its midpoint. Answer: -0.09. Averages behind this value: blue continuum 38.3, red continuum 35.8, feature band 40.3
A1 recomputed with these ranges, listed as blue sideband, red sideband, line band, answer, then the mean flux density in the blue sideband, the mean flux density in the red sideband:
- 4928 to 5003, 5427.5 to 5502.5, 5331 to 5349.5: 0.03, 37.9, 34.5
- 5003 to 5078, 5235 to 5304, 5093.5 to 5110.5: 0.07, 38.2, 38.7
